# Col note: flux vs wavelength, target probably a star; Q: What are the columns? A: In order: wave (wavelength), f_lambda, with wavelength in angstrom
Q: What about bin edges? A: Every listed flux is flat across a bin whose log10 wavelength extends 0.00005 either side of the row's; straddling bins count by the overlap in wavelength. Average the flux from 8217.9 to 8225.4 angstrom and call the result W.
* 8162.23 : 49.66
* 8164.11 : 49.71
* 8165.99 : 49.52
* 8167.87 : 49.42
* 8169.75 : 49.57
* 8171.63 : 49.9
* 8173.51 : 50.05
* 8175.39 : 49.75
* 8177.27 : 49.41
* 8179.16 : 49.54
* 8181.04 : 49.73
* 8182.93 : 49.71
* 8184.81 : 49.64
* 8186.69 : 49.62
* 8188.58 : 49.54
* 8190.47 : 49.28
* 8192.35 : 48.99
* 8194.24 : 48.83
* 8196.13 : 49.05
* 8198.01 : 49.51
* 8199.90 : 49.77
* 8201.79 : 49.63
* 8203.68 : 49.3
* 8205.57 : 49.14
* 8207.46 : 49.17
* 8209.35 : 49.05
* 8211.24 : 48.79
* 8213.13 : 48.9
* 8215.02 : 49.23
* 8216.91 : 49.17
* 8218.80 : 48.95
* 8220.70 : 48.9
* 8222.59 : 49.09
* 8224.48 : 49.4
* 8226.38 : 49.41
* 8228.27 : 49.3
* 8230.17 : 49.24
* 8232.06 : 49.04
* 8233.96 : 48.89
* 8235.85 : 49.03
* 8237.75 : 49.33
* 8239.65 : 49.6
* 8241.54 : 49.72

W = 49.1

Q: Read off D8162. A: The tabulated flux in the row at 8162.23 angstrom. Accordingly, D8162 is 49.66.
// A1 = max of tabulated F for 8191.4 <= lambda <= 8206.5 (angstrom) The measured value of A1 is 49.77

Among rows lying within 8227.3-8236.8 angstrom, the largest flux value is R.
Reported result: 49.3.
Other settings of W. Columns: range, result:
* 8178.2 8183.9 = 49.6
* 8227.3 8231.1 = 49.3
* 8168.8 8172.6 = 49.8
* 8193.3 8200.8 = 49.3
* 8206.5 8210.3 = 49.1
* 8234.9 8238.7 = 49.2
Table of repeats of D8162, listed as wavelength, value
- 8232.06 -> 49.04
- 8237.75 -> 49.33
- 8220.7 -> 48.9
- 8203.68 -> 49.3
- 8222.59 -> 49.09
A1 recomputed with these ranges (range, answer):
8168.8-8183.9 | 50.05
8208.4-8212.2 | 49.05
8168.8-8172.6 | 49.9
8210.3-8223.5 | 49.23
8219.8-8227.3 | 49.41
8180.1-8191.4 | 49.73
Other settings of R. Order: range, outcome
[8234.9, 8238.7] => 49.33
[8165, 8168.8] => 49.52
